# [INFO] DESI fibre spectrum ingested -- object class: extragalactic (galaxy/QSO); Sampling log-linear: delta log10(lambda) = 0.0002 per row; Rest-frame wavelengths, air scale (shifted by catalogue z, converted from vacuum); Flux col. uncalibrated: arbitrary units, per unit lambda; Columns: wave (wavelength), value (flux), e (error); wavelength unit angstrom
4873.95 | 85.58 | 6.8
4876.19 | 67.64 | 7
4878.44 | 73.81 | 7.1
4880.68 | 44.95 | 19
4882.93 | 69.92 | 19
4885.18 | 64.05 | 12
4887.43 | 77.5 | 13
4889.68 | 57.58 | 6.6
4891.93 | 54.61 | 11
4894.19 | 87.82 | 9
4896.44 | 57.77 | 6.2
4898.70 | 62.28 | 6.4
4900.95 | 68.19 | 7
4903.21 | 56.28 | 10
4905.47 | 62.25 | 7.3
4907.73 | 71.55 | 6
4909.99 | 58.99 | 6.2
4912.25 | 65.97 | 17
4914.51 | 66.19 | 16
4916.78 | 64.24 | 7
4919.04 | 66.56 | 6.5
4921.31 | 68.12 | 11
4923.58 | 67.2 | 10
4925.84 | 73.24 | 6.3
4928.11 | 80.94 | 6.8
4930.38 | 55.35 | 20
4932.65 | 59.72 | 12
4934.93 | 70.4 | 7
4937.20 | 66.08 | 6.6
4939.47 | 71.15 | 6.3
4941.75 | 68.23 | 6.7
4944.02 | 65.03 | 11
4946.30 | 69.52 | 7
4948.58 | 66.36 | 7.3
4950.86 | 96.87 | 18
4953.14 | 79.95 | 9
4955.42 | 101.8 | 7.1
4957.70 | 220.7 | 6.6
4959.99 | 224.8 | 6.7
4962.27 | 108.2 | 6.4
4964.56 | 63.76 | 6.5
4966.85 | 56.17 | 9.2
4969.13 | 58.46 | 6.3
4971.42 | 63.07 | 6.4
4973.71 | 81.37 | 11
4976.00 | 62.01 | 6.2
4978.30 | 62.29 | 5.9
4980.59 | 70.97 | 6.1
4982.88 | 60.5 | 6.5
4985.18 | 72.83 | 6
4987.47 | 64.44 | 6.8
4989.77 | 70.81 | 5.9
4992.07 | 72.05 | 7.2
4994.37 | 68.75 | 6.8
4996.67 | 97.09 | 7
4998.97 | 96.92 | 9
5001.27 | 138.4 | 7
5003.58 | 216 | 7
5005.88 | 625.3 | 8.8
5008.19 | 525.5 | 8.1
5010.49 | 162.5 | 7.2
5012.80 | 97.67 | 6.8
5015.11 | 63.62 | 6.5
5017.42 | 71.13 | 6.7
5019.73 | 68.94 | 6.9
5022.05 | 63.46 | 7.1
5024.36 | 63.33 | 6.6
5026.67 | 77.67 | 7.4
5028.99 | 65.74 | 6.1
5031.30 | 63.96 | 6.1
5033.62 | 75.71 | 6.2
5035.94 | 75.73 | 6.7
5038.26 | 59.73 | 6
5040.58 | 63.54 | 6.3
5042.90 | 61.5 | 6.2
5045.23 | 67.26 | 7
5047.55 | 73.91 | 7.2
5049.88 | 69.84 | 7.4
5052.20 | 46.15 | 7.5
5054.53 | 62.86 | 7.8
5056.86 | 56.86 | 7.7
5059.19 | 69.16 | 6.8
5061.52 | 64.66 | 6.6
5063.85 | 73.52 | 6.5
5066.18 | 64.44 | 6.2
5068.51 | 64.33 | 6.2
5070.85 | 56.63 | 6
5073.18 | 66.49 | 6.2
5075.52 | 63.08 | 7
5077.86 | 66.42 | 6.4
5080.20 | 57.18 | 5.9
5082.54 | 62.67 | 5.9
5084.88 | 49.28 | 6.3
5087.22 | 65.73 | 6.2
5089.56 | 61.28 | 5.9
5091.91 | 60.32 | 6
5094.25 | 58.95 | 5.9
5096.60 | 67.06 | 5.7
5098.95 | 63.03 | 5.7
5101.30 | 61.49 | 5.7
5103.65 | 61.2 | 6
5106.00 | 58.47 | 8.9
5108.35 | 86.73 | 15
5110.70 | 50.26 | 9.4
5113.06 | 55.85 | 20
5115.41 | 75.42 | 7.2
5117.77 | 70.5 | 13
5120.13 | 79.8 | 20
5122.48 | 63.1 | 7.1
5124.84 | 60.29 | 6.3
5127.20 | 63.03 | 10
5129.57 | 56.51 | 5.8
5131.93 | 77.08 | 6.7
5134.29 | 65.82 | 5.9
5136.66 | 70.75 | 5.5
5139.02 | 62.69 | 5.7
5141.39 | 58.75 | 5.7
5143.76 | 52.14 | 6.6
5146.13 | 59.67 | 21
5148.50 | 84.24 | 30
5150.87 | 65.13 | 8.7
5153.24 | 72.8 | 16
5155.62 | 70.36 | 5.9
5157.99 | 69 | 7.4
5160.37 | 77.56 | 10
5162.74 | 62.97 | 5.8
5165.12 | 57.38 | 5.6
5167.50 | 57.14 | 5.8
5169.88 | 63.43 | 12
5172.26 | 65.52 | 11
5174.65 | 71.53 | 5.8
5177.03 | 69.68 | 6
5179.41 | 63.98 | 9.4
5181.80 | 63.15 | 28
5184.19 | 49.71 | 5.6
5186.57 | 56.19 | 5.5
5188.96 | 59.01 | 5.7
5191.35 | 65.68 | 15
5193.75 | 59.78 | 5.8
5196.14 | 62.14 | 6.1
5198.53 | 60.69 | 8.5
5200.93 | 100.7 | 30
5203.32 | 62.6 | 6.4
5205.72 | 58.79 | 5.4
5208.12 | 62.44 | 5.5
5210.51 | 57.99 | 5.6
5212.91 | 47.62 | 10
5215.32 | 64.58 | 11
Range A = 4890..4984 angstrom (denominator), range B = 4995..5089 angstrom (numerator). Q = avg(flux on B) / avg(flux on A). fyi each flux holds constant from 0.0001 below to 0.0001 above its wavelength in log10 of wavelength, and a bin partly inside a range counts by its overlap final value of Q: 1.31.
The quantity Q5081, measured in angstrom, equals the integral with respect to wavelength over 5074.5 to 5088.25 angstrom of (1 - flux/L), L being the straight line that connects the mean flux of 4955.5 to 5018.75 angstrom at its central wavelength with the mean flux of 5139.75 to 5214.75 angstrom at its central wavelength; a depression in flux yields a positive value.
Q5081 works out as 5.3 angstrom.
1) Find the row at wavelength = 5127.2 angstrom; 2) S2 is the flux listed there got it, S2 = 63.03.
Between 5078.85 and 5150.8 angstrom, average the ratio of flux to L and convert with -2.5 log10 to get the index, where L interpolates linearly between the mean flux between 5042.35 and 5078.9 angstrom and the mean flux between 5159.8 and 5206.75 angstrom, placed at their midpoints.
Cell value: 0.00 mag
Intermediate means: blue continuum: 64.2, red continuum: 64.2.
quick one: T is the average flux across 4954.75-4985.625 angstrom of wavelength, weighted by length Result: 93.6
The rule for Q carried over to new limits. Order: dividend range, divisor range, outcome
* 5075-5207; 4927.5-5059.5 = 0.65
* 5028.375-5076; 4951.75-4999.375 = 0.74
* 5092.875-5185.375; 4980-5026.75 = 0.47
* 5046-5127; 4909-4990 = 0.81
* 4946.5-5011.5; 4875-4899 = 2.00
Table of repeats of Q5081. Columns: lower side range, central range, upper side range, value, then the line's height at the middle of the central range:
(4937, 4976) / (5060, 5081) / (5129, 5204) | 3.6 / 77.5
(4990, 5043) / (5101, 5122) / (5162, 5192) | 5.3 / 89.5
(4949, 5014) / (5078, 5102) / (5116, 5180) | 7.6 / 89.4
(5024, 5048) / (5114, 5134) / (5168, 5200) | -1.0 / 64.7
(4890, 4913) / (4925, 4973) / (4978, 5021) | 7.7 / 103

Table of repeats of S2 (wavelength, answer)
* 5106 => 58.47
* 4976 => 62.01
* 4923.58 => 67.2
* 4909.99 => 58.99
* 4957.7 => 220.7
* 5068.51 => 64.33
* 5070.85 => 56.63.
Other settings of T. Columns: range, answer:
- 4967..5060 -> 102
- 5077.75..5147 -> 63.4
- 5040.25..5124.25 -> 63.8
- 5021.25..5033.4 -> 67.7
